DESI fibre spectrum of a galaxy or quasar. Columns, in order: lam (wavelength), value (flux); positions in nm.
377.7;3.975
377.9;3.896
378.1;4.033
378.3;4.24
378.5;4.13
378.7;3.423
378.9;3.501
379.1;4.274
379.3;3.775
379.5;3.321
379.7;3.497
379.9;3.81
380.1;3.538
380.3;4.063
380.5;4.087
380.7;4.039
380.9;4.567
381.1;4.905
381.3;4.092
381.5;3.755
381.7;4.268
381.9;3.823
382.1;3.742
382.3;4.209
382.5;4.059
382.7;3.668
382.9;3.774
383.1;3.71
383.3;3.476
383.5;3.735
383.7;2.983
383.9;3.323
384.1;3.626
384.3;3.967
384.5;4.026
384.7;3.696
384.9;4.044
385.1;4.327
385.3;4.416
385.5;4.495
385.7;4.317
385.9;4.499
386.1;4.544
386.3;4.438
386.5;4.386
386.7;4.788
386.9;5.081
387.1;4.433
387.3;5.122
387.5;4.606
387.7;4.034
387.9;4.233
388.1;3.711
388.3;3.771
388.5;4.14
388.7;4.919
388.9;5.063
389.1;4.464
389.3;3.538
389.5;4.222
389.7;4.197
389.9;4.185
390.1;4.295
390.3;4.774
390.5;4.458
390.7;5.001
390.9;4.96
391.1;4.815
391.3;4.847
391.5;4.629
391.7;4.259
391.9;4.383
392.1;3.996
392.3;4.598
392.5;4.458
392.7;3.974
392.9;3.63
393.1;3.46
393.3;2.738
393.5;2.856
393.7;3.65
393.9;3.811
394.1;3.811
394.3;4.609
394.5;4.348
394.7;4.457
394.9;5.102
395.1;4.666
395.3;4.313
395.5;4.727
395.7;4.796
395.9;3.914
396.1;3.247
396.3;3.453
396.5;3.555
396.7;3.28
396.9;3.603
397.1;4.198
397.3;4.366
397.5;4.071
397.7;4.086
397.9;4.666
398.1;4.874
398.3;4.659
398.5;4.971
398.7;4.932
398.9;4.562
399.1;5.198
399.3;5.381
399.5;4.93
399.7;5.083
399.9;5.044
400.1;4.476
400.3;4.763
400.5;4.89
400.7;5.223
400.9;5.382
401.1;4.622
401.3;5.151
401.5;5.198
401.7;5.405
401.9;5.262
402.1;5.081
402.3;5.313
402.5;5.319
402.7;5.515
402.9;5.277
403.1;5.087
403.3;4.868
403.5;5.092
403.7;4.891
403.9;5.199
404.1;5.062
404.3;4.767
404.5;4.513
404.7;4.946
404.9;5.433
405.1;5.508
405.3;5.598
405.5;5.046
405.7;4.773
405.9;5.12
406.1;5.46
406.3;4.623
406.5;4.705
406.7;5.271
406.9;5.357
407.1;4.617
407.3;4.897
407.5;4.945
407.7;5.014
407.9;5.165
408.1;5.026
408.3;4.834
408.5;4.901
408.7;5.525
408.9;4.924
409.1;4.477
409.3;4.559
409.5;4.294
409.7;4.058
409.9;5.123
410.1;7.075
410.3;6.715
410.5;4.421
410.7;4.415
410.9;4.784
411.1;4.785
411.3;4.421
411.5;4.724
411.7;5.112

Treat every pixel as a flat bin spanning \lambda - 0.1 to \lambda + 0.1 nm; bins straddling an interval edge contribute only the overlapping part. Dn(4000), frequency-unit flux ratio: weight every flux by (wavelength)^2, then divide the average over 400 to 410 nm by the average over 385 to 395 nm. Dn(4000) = 1.25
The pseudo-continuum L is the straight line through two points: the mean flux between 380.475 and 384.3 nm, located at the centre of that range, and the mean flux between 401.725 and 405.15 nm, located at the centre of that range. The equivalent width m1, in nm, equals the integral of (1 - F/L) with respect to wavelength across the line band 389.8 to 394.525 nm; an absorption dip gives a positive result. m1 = 0.282 nm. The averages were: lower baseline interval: 3.88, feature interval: 4.19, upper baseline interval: 5.13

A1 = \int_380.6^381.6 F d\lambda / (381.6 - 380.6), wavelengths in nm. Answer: 4.27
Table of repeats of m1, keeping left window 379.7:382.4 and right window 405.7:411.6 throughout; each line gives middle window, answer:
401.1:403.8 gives -0.23 nm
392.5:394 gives 0.32 nm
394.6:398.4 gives 0.29 nm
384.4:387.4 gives -0.16 nm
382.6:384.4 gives 0.24 nm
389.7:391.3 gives -0.10 nm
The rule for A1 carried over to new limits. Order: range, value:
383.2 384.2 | 3.43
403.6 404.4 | 4.98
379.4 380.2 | 3.54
